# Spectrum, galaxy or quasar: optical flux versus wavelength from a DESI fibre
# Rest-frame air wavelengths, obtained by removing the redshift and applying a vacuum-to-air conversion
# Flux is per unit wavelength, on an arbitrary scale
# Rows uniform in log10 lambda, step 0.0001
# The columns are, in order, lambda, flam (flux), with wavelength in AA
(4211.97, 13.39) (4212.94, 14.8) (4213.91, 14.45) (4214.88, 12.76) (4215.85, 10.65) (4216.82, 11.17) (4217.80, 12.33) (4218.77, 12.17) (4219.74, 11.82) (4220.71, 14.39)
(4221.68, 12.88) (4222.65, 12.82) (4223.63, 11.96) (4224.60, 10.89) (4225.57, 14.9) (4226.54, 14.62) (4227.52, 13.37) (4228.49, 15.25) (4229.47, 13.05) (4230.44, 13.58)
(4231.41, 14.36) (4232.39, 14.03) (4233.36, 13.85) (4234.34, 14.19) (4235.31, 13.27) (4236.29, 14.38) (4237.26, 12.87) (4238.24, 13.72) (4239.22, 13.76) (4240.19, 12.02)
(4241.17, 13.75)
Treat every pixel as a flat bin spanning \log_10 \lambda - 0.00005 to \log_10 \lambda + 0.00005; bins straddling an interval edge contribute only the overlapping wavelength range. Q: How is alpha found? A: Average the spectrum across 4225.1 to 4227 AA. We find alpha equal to 14.8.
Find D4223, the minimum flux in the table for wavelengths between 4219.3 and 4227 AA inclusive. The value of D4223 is 10.89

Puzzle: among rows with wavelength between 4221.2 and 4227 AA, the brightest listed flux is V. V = 14.9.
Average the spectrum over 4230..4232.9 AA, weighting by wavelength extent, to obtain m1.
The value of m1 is 14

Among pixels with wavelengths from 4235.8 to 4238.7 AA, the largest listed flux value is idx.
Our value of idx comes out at 14.38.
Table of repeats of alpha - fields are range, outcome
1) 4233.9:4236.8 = 14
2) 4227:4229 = 14.2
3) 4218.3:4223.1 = 12.8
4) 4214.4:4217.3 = 11.5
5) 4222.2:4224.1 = 12.3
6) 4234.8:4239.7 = 13.6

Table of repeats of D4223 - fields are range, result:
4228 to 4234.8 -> 13.05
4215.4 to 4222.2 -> 10.65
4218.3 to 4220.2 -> 11.82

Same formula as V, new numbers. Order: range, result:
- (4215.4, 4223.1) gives 14.39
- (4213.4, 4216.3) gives 14.45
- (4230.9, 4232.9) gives 14.36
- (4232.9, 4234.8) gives 14.19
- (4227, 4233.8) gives 15.25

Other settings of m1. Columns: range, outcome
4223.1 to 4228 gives 13.1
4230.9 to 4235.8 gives 13.9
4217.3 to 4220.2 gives 12.1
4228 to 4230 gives 14.1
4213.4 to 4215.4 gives 13.6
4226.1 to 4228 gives 13.9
